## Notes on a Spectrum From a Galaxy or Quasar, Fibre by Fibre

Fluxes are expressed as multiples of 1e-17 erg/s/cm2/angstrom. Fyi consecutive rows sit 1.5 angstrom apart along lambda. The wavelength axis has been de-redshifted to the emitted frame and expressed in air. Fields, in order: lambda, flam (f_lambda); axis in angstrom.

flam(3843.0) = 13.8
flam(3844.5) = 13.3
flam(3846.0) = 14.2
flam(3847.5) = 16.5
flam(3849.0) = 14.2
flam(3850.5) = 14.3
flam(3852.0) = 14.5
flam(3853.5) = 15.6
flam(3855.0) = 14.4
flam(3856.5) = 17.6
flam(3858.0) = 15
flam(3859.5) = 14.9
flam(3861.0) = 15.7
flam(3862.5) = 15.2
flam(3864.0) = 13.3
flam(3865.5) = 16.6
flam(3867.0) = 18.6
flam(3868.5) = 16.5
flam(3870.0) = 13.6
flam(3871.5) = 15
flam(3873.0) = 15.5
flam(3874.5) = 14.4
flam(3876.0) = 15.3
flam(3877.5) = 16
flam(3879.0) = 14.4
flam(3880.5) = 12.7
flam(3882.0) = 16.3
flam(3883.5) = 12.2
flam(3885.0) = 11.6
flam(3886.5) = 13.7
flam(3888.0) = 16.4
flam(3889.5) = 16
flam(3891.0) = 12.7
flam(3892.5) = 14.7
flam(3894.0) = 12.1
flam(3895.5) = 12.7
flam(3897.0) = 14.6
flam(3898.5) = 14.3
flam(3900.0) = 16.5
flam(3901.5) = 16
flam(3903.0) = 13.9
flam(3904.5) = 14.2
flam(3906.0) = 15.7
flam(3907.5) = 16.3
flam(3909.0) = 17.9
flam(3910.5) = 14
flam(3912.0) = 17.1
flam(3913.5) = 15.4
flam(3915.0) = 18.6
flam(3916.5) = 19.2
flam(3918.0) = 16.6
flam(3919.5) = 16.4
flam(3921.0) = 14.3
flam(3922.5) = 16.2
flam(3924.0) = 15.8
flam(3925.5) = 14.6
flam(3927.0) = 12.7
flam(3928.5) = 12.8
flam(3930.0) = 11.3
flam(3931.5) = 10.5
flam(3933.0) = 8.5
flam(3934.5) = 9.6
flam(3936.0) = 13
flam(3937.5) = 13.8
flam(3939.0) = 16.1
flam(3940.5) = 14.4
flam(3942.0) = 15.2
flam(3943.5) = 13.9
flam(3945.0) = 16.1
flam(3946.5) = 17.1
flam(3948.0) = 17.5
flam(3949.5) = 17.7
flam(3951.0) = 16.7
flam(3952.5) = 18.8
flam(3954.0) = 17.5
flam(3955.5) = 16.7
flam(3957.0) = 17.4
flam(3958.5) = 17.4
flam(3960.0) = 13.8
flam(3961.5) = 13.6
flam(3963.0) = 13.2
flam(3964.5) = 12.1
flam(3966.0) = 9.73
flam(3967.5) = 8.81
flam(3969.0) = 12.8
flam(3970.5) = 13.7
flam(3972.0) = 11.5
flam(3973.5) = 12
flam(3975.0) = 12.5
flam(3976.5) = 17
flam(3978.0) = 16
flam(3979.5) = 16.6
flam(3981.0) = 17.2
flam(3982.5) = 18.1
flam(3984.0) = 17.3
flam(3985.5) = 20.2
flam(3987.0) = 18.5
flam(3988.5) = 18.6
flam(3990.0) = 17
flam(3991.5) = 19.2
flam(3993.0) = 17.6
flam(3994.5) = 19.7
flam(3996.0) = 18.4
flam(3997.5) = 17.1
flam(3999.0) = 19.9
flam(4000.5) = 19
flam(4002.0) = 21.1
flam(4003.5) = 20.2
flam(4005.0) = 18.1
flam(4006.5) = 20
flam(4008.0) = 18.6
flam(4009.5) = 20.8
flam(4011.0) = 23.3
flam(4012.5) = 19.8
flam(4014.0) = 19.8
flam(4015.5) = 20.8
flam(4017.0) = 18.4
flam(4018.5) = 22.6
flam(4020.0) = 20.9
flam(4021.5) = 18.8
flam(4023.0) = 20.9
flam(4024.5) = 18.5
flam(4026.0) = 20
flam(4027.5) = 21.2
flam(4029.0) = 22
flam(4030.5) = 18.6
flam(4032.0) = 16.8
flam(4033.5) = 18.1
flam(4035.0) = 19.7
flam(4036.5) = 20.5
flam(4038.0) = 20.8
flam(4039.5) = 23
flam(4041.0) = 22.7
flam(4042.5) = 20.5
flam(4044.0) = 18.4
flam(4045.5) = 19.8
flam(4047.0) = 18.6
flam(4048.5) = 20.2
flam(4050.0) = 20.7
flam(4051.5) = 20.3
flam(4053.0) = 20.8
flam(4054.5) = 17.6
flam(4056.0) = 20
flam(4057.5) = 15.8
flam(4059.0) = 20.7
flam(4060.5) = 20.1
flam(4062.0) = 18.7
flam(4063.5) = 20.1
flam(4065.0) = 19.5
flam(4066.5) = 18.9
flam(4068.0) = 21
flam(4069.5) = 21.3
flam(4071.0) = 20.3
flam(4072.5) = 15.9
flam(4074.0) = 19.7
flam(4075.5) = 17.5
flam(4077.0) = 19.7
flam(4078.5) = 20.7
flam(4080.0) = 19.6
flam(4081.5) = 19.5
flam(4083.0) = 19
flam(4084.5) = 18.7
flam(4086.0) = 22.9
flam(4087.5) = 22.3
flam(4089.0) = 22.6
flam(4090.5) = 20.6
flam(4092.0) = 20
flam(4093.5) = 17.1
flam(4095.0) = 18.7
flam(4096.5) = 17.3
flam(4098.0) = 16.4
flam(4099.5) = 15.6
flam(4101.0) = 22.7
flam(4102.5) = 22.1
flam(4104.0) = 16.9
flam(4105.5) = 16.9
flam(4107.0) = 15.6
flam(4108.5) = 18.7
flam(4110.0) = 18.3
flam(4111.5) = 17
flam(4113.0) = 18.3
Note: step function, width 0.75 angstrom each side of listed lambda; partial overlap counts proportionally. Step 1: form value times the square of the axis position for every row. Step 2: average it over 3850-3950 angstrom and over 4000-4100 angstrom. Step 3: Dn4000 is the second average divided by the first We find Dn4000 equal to 1.4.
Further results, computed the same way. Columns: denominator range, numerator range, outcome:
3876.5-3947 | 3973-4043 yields 1.38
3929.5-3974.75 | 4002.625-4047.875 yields 1.49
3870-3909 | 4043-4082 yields 1.46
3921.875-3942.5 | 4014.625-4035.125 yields 1.58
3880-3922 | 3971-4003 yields 1.20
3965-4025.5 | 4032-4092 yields 1.16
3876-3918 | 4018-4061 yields 1.42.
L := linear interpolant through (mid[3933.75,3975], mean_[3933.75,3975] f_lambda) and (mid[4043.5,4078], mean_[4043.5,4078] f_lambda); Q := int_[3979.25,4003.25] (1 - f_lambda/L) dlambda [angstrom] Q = -3.6 angstrom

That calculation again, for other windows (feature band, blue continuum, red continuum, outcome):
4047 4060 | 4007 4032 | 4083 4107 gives 0.2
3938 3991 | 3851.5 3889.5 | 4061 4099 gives 4.7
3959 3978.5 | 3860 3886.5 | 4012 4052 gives 5.6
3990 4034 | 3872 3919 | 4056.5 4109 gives -4.9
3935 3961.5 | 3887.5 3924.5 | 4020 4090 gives 1.3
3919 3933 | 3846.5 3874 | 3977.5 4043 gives 3.0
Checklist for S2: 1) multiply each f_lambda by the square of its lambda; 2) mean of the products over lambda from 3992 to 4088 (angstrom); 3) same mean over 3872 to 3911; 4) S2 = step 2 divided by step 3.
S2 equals 1.5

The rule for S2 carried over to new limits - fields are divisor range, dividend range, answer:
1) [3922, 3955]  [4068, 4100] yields 1.43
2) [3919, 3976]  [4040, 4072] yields 1.48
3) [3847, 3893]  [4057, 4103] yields 1.45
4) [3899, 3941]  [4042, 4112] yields 1.42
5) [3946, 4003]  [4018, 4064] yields 1.26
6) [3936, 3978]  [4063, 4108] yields 1.40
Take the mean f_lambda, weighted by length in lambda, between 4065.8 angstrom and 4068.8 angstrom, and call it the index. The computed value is 20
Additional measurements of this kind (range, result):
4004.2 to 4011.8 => 20.2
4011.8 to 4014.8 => 19.8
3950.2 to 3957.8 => 17.4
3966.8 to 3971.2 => 11.8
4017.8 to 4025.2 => 20.3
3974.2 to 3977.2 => 14.7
